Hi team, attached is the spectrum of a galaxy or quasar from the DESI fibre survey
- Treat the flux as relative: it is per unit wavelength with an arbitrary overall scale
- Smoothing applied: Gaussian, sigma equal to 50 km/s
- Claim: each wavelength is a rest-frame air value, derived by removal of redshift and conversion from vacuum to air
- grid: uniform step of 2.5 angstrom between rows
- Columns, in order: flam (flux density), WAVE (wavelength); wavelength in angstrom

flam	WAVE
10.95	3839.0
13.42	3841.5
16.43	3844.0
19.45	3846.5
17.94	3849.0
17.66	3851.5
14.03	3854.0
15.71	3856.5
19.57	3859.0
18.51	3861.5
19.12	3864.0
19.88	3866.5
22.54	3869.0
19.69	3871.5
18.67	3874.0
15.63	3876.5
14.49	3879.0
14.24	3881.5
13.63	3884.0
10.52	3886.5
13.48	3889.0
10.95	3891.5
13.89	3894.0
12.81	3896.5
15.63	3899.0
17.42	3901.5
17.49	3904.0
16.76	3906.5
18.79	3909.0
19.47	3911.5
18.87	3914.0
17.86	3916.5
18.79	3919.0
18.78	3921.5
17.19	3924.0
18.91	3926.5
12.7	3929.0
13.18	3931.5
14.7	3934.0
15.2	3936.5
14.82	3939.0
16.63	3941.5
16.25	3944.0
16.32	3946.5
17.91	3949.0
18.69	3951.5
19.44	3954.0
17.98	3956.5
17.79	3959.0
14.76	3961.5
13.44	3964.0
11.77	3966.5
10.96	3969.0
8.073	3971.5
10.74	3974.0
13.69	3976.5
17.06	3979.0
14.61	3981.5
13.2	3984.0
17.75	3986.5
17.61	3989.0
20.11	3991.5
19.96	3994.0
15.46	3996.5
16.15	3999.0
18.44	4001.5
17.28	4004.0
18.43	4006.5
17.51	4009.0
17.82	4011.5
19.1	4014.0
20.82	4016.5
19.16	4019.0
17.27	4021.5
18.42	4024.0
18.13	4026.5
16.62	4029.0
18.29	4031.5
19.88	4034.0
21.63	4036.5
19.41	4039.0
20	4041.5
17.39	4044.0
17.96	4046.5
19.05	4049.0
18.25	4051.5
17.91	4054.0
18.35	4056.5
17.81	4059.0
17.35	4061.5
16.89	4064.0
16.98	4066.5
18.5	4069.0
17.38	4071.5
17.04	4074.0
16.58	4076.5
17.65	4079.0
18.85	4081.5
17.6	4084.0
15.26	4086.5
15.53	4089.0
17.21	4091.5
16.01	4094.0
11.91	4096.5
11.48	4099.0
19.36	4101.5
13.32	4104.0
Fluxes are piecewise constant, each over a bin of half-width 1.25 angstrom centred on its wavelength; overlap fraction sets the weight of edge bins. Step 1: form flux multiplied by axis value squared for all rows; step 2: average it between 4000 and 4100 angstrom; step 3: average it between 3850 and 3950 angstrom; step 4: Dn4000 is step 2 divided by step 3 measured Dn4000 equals 1.16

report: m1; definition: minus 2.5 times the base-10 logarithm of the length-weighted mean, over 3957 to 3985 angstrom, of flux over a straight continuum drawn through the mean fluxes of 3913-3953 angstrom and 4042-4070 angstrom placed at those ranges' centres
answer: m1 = 0.26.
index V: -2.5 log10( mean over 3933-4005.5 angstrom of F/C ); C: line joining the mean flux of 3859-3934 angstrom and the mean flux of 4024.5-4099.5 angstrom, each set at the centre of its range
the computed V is 0.08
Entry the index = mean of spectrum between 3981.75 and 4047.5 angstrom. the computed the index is 18.2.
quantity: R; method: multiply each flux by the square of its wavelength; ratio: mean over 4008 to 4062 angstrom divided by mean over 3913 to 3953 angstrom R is 1.17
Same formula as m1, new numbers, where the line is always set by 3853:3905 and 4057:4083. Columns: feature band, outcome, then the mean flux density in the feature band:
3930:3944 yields 0.11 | 15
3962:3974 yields 0.43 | 11.3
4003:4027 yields -0.08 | 18.4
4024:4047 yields -0.09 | 18.8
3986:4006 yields -0.06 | 17.9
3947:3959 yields -0.10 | 18.3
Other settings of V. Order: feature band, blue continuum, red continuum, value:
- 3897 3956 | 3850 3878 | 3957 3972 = -0.127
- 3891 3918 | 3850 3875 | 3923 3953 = 0.038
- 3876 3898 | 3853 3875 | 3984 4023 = 0.368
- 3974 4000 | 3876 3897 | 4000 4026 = 0.069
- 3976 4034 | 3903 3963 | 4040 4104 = -0.035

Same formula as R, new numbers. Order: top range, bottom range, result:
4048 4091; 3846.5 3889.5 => 1.14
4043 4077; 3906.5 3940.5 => 1.12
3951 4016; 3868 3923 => 1.03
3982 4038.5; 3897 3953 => 1.12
